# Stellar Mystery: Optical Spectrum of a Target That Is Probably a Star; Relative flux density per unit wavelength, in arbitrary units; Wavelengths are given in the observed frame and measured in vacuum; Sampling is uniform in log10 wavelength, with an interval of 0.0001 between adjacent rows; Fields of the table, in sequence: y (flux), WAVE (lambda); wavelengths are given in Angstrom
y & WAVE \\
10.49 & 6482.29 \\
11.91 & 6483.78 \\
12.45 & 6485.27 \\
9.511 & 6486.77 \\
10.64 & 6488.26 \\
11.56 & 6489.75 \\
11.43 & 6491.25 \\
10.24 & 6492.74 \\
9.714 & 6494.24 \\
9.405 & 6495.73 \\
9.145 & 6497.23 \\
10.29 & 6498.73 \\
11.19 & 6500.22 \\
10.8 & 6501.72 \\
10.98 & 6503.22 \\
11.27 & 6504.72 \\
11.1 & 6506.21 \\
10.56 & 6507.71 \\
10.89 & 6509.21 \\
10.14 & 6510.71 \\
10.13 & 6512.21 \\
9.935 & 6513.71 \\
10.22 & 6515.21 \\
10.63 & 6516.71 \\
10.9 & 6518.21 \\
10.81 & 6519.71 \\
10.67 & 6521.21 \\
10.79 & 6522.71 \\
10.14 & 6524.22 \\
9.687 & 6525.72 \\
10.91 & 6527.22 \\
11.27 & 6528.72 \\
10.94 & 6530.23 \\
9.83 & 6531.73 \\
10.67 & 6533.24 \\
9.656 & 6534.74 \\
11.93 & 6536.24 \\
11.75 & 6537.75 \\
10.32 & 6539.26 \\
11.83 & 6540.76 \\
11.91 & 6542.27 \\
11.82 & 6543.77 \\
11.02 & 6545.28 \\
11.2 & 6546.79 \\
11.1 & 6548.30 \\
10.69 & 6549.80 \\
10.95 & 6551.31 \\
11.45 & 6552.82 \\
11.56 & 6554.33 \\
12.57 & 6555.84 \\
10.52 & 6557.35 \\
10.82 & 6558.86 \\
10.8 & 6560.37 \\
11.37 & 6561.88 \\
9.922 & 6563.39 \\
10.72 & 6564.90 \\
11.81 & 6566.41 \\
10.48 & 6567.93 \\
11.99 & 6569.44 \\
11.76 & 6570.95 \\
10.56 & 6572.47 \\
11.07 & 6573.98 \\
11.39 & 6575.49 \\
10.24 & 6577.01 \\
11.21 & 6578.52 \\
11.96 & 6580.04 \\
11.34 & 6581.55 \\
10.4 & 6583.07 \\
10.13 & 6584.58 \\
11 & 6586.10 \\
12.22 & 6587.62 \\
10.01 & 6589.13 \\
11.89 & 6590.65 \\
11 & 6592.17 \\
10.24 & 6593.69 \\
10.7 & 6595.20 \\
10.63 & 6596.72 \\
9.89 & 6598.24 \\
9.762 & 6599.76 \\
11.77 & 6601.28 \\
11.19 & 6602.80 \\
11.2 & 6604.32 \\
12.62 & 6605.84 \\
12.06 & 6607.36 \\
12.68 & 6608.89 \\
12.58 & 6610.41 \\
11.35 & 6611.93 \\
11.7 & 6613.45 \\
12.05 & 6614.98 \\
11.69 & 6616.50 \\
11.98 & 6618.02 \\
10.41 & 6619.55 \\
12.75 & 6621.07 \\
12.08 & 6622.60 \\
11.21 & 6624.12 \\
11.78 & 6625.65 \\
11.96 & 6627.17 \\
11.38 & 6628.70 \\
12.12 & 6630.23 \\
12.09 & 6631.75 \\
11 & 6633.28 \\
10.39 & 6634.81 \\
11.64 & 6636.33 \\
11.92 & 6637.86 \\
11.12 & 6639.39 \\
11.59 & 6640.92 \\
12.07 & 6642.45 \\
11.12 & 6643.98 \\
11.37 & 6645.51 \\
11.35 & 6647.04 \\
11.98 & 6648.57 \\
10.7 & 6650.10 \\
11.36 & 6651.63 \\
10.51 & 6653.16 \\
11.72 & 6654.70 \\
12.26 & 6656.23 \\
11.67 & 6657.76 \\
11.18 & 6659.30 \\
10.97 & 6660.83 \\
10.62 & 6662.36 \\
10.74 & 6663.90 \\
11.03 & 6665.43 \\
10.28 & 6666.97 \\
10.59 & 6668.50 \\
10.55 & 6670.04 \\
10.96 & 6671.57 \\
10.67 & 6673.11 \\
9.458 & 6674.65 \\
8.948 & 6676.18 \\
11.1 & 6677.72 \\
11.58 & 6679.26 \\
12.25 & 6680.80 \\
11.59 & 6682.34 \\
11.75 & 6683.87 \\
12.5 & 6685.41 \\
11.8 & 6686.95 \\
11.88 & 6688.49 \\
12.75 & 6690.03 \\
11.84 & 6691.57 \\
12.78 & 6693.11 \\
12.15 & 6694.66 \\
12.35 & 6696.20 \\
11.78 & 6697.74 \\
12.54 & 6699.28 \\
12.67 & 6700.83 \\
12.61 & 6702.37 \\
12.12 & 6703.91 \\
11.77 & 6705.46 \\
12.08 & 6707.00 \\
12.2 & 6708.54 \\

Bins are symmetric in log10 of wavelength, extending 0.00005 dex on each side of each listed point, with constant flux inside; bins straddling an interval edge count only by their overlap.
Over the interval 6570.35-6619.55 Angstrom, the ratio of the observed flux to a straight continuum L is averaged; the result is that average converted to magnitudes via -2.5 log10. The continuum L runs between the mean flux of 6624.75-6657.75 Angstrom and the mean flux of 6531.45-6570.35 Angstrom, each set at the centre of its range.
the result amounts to 0.01 mag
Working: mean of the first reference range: 11.1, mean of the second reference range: 11.5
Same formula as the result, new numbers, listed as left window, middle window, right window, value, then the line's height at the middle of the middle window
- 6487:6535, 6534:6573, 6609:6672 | -0.04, 10.8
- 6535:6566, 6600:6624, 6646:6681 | -0.07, 11.1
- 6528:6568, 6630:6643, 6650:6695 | -0.03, 11.2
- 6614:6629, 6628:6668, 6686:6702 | 0.06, 11.9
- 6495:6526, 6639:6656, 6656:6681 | -0.06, 10.8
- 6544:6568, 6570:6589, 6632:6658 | 0.01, 11.2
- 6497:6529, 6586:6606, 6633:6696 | 0.00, 11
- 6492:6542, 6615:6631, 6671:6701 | -0.05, 11.3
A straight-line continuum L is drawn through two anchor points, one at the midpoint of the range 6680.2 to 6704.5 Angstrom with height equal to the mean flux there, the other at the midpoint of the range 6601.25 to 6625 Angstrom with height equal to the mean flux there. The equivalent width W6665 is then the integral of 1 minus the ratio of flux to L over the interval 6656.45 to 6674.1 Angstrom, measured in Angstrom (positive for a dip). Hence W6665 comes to 1.77 Angstrom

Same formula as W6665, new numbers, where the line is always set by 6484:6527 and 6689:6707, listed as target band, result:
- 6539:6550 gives -0.4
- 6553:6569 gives 0.0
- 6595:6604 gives 0.6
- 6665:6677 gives 1.7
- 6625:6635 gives 0.1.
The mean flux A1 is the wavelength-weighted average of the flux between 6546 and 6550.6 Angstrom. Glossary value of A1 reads 11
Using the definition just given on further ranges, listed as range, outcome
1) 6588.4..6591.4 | 10.9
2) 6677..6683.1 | 11.6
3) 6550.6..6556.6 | 11.6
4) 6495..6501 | 10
